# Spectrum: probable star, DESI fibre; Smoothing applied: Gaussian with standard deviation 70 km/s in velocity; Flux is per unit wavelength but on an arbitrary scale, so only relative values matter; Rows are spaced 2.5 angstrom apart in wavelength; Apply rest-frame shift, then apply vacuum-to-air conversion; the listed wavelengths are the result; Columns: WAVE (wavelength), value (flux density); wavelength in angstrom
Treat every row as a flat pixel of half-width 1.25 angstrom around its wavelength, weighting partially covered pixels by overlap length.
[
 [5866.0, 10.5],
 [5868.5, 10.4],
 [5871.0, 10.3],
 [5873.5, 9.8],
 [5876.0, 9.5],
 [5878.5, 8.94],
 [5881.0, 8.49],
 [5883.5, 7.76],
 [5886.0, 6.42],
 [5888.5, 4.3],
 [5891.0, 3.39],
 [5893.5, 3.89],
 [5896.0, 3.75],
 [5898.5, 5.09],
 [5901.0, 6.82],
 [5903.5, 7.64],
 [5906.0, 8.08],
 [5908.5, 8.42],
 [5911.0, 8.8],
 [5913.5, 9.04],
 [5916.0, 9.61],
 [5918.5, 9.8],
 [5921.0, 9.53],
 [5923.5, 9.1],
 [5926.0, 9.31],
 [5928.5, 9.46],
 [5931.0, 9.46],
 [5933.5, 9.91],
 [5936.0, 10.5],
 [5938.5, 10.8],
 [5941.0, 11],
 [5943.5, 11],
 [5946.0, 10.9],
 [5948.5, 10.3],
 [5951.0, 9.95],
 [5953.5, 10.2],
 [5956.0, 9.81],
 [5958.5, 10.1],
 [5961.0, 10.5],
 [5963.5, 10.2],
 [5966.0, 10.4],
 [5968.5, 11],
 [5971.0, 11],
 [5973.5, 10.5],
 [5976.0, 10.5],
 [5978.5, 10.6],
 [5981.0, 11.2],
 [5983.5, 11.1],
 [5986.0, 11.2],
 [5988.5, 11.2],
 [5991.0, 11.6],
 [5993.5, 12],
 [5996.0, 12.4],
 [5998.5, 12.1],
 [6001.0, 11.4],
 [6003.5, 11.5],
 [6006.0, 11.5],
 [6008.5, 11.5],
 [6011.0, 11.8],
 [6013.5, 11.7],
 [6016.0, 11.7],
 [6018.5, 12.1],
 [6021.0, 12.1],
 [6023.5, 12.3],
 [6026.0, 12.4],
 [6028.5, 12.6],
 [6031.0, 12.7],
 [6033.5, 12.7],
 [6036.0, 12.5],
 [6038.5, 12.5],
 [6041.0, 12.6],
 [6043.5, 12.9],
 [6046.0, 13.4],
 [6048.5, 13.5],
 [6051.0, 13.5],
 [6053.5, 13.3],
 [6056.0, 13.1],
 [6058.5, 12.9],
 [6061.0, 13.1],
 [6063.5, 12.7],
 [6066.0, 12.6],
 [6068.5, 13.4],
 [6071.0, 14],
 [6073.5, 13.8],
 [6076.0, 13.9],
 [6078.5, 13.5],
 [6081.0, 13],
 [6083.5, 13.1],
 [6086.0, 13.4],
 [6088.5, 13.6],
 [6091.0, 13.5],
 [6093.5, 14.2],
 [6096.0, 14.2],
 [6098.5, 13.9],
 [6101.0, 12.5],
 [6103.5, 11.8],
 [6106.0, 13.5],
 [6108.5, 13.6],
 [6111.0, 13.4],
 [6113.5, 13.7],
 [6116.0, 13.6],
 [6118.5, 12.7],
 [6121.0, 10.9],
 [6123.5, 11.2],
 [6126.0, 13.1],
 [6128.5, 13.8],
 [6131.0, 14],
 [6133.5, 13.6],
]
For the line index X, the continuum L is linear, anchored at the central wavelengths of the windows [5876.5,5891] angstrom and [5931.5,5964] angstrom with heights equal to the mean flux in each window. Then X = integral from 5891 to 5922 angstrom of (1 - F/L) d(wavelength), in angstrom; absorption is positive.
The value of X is 3.5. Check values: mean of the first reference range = 6.97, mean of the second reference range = 10.4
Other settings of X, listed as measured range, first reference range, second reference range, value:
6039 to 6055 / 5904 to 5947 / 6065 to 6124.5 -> -1.2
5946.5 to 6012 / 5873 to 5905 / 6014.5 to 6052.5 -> -4.2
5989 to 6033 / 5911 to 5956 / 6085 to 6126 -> -2.3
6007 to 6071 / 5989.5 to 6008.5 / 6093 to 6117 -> -1.3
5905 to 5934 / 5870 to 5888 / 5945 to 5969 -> 0.8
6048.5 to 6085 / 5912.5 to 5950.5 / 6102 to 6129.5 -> -3.7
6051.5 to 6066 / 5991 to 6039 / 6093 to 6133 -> -0.6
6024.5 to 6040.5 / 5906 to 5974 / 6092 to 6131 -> -1.2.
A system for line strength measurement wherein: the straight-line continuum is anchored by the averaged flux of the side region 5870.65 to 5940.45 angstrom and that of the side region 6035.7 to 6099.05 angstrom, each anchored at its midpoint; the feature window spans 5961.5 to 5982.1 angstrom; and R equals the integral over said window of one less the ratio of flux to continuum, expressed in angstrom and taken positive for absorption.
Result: -0.8 angstrom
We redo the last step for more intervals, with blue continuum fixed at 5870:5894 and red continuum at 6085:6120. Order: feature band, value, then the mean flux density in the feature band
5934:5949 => -2.92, 10.7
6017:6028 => -1.02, 12.2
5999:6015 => -1.22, 11.6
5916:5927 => -1.34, 9.46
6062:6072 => -0.59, 13.2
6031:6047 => -1.52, 12.8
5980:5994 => -1.54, 11.4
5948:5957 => -0.75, 10.1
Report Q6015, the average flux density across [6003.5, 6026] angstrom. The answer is 11.8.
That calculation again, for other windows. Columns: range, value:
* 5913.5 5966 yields 10.1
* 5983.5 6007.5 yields 11.6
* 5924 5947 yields 10.2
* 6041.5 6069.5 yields 13.1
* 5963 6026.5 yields 11.4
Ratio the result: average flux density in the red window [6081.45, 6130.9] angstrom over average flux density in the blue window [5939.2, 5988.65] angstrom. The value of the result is 1.24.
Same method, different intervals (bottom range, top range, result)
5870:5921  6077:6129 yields 1.75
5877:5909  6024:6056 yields 2.02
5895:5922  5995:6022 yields 1.49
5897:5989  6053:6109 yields 1.36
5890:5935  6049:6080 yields 1.69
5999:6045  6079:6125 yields 1.08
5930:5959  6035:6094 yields 1.28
